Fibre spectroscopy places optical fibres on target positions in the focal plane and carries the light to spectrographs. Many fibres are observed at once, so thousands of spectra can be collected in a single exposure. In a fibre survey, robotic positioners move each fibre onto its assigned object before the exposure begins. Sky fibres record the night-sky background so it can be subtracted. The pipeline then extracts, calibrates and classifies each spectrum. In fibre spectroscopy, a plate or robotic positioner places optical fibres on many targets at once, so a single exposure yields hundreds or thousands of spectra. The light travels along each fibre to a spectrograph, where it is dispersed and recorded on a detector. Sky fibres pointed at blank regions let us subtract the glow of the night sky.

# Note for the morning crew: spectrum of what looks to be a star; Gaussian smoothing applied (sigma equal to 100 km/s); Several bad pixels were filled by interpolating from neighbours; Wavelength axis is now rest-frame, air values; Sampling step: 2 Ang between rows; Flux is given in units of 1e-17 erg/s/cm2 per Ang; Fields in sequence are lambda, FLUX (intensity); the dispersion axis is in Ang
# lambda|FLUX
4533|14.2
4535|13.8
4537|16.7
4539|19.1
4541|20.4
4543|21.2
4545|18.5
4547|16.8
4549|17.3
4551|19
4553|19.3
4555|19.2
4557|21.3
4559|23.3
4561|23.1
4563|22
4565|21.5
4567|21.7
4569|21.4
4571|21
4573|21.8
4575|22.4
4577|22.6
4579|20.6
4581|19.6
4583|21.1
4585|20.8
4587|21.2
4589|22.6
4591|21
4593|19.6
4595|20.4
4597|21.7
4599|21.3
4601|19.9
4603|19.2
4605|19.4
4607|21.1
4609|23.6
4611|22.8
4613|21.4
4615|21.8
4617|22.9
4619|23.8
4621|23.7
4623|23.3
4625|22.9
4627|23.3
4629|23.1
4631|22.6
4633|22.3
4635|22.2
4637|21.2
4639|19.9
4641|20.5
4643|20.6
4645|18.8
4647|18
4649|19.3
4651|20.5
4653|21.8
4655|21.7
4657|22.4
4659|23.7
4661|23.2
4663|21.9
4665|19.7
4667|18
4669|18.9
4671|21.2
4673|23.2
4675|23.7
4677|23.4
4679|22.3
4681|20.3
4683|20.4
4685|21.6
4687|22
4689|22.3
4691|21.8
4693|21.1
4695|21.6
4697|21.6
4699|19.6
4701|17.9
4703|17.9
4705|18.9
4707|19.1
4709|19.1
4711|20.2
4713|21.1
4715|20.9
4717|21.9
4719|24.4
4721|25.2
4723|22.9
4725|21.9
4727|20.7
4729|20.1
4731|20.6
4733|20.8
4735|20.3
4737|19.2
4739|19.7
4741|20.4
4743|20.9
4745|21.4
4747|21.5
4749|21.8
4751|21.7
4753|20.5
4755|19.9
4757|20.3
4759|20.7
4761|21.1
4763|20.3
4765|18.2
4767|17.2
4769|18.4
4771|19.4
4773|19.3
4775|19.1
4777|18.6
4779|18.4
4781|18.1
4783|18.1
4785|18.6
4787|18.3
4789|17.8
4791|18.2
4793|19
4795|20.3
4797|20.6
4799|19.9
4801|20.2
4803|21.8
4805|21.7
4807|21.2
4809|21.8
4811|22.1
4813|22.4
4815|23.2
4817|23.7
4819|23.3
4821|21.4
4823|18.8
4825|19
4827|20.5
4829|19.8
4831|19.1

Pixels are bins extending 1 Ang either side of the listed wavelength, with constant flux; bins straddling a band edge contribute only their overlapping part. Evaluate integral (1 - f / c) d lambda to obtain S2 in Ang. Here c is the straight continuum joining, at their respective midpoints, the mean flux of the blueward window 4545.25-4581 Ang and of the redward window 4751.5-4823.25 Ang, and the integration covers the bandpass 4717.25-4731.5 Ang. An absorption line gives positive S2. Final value -1.4 Ang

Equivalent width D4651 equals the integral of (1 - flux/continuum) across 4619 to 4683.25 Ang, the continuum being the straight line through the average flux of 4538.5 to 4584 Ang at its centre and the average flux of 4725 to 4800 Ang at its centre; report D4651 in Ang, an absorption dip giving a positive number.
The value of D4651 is -4.16 Ang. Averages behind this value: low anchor 20.6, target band 21.5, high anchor 19.7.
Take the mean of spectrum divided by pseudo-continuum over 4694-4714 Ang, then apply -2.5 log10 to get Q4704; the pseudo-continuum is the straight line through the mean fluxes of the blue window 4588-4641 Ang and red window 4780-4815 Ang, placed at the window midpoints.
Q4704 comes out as 0.07 mag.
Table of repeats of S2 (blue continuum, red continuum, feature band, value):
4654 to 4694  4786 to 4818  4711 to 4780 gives 1.98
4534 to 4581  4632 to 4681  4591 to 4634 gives -2.42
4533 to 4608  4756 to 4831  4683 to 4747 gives -2.47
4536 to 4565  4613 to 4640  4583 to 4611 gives 0.64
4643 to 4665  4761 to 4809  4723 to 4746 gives -0.75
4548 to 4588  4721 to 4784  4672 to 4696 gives -1.78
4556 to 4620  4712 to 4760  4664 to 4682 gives 0.12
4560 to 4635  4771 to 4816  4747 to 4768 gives 0.03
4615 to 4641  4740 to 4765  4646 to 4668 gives 1.15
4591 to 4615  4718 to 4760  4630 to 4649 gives 0.39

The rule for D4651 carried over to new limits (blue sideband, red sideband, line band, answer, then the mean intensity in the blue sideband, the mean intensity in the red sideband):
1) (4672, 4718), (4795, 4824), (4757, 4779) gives 2.15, 21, 21.5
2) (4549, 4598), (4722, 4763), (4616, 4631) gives -1.59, 21.1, 20.8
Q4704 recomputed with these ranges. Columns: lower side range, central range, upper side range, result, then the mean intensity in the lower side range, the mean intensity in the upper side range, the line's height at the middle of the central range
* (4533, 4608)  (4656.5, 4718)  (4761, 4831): -0.046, 20.3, 20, 20.1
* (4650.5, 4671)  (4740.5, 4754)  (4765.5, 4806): -0.076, 21.2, 19.1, 19.8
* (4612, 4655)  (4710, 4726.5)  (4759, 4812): -0.092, 21.6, 19.5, 20.5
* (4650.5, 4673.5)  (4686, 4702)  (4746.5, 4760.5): 0.010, 21.3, 20.9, 21.2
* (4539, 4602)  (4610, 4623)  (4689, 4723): -0.099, 20.7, 20.9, 20.8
